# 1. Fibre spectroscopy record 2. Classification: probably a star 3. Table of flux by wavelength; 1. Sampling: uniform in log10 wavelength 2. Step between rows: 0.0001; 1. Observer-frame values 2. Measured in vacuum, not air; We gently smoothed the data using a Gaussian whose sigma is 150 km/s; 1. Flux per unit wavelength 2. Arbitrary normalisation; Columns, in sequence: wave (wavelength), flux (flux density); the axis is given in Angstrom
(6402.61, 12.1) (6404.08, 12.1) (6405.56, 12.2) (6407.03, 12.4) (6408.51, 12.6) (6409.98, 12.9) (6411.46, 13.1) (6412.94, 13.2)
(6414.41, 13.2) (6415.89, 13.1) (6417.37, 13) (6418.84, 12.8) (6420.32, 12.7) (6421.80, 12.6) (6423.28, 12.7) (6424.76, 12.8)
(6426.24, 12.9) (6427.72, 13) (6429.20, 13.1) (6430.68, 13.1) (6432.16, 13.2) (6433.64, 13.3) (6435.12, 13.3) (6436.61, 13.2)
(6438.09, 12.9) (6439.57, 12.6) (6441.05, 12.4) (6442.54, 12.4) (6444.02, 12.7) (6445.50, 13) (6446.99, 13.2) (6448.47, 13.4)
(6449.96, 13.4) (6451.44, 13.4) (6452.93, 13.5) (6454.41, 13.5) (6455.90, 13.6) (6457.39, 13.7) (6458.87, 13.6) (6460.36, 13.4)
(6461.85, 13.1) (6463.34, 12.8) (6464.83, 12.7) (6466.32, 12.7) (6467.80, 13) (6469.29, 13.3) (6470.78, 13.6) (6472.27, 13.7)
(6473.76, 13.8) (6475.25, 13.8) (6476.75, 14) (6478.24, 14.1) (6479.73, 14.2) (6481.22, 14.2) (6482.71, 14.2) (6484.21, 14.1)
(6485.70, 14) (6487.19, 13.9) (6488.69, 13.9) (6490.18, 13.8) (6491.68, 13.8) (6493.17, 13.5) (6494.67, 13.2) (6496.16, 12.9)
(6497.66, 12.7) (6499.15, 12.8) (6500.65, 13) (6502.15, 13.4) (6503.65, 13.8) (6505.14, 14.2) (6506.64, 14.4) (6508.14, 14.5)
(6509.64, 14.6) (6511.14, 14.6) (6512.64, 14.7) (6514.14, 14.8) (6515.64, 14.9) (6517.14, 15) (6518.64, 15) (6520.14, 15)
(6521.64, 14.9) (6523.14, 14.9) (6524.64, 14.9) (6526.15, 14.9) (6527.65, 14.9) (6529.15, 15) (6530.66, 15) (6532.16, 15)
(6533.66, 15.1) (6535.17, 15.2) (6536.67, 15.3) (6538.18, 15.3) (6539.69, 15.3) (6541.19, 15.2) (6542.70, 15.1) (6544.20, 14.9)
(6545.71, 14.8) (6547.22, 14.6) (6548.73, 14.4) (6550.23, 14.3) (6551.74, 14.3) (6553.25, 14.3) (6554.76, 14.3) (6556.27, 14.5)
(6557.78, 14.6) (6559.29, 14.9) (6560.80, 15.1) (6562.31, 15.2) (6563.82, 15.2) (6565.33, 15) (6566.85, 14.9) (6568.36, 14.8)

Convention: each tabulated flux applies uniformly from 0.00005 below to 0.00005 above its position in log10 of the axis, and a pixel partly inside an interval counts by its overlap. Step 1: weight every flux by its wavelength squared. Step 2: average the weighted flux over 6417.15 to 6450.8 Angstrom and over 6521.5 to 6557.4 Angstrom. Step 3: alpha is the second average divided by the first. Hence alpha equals 1.18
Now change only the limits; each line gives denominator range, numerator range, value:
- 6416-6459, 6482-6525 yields 1.10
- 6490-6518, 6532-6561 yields 1.08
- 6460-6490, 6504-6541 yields 1.11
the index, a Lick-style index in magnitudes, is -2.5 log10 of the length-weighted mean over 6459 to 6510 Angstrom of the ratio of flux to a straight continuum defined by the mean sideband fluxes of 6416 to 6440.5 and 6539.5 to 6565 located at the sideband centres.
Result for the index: 0.013 mag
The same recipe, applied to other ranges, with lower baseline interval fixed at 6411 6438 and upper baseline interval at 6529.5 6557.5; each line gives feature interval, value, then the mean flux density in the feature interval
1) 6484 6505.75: 0.044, 13.5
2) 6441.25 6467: 0.024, 13.2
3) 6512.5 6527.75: -0.033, 14.9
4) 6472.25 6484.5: -0.014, 14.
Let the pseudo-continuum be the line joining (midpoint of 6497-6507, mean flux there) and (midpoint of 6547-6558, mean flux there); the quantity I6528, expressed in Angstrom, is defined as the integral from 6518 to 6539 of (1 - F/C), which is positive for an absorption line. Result -1.6 Angstrom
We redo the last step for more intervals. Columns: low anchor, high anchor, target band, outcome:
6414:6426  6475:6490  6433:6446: 0.35 Angstrom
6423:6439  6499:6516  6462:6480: 0.25 Angstrom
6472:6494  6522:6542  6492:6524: 0.86 Angstrom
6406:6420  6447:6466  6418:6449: 0.44 Angstrom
